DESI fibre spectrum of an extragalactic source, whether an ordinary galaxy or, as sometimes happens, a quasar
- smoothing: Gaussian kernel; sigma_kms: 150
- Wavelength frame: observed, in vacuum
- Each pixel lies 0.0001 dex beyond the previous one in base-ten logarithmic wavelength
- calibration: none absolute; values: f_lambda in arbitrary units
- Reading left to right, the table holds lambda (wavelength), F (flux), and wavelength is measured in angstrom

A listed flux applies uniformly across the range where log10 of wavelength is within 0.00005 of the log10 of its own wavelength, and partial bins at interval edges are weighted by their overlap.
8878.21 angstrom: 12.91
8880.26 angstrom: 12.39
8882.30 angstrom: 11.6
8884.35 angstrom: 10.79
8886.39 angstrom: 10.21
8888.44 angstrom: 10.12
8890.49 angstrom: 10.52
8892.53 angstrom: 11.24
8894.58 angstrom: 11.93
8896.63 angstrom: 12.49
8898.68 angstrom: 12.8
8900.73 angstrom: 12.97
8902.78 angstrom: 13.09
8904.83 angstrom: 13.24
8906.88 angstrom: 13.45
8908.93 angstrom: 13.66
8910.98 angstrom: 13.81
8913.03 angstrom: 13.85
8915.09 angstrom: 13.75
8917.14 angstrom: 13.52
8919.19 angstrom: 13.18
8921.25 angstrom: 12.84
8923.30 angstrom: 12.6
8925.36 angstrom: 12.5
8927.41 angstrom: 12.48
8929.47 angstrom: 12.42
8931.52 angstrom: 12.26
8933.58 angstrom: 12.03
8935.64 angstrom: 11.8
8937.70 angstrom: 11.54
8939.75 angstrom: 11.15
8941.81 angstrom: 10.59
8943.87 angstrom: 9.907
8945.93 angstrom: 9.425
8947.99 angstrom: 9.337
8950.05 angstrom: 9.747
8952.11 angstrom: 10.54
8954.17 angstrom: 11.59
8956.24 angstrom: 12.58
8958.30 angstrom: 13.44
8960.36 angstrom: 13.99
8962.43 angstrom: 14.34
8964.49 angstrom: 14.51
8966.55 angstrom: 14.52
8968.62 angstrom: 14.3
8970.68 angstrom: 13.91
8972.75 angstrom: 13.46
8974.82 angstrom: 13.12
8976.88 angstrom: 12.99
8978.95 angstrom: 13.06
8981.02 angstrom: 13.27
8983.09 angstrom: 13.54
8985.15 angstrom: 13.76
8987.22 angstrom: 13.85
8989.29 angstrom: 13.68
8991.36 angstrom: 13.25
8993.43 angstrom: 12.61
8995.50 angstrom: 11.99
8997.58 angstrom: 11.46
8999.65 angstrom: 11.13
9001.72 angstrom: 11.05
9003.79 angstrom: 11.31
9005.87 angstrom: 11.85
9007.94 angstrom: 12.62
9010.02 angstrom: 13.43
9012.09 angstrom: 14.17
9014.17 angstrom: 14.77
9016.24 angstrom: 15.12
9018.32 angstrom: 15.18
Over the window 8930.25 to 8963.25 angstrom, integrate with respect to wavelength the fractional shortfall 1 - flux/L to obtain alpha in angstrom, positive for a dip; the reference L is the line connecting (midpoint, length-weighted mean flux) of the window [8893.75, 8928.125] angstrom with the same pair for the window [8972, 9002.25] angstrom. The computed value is 3.7 angstrom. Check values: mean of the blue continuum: 13.1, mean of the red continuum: 12.8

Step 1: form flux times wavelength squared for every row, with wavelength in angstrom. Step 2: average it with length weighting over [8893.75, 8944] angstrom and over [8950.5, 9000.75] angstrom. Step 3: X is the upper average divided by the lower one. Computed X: 1.05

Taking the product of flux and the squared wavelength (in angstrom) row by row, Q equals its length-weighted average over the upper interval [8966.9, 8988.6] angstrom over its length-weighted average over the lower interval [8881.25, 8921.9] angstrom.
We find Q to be 1.11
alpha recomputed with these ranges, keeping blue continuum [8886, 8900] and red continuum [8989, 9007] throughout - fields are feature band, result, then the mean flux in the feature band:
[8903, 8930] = -3.9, 13.2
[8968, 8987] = -2.6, 13.5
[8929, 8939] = -0.3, 12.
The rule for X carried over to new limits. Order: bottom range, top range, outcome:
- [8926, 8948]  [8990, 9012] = 1.10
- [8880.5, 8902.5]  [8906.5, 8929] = 1.15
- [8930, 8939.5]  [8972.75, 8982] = 1.12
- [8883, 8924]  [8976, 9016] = 1.05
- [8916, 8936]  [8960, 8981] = 1.11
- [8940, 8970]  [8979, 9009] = 1.05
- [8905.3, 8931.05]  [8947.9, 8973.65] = 0.99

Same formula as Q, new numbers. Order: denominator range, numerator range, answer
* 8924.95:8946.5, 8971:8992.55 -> 1.18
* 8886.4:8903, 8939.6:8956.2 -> 0.89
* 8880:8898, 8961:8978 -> 1.26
